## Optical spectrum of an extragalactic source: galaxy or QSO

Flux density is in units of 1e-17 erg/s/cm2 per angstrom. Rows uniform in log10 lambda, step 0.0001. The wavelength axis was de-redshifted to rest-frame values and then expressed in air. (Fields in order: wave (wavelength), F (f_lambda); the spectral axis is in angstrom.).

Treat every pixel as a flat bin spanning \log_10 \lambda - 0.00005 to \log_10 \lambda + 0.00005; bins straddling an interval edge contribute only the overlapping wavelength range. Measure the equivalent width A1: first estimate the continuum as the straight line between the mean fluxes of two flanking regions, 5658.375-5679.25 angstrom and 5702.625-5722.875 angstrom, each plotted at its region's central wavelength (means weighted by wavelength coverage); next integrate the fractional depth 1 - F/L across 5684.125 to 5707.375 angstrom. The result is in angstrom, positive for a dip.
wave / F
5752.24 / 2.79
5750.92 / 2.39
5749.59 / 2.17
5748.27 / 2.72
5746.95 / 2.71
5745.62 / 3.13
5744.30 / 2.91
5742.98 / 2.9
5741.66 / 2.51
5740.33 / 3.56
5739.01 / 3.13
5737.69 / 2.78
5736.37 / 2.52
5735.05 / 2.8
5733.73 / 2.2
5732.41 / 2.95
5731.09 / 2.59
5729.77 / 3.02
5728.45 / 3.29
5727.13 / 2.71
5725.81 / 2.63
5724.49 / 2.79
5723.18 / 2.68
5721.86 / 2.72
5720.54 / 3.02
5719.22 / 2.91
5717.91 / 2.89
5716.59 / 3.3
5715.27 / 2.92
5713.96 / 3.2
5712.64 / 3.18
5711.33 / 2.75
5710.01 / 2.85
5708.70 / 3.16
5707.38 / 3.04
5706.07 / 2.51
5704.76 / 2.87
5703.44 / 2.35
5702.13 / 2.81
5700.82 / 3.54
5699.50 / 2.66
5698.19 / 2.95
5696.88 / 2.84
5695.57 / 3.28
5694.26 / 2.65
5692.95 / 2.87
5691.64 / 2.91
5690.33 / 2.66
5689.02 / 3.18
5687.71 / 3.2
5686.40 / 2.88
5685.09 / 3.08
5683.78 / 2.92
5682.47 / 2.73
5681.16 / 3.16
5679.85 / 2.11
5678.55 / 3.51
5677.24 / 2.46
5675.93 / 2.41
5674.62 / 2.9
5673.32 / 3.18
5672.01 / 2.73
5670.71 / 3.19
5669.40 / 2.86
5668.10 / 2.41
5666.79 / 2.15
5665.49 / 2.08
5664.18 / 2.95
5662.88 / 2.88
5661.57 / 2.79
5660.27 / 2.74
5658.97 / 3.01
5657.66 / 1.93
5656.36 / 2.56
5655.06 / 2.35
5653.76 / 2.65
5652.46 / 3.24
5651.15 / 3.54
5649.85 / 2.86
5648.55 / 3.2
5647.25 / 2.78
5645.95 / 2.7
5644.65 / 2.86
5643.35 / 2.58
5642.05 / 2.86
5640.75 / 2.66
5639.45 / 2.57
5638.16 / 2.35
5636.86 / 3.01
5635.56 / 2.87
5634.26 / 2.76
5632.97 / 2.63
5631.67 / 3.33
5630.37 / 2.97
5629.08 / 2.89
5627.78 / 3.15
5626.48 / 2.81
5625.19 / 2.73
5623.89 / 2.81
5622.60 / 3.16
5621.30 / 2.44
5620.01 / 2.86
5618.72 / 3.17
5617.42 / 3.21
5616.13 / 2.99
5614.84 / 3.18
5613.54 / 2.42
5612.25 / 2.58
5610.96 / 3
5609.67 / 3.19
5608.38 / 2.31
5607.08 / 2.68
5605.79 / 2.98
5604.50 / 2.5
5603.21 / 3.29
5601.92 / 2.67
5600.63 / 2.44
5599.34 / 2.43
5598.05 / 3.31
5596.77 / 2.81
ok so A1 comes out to -0.4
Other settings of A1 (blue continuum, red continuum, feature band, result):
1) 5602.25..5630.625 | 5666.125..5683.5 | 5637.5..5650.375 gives 0.4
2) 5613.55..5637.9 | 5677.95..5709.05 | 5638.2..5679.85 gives 2.4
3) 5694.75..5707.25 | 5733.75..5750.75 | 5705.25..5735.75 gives -0.5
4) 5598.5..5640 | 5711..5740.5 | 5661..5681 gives 1.0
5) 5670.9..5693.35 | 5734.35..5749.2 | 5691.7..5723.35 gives -0.5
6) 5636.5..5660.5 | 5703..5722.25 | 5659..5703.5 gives 0.1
